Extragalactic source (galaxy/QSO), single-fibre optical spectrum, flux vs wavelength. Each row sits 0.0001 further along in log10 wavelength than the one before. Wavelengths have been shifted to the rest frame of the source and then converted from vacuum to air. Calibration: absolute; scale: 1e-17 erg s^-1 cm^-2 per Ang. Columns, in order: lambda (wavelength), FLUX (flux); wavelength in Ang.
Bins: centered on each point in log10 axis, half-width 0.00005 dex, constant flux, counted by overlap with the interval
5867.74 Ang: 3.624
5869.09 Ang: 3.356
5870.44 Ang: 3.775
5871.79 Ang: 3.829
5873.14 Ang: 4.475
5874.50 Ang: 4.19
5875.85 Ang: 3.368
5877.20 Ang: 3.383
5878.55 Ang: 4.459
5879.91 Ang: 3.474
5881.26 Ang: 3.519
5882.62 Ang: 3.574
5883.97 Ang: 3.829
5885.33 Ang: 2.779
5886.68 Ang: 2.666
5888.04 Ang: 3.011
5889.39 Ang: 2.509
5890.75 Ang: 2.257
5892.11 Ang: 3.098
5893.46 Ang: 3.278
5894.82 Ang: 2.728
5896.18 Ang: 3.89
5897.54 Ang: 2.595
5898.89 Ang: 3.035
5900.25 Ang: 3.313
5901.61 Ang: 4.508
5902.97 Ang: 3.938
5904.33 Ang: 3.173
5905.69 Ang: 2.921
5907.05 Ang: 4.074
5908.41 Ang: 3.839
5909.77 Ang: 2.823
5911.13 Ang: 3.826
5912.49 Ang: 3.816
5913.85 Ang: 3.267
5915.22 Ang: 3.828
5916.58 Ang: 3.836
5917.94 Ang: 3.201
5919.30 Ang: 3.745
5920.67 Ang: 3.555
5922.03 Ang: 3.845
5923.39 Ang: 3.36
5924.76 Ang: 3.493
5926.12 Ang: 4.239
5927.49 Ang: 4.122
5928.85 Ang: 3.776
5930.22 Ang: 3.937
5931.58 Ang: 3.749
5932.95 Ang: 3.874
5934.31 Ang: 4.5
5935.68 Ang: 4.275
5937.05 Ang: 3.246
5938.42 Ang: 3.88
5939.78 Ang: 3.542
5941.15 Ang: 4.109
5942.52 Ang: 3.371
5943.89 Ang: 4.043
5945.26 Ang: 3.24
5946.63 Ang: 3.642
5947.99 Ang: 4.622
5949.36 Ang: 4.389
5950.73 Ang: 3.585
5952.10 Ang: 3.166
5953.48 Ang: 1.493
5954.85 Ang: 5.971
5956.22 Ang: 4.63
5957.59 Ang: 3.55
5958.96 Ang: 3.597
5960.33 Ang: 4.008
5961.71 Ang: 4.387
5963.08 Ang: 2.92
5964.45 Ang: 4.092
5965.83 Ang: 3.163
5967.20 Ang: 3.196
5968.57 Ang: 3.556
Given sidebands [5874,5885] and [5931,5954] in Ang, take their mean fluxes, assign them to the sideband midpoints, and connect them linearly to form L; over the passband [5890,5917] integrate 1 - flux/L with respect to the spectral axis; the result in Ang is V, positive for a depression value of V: 2.2 Ang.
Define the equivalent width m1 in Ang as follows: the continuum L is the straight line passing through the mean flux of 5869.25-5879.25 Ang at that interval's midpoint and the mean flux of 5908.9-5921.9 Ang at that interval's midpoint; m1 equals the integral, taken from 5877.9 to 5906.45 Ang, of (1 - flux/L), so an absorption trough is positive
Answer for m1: 3.7 Ang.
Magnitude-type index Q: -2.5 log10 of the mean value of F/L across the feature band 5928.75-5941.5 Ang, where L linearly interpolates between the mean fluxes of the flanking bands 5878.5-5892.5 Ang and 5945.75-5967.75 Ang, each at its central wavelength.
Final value -0.09 mag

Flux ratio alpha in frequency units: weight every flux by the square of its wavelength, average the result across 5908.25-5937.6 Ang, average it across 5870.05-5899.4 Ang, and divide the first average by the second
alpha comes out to 1.13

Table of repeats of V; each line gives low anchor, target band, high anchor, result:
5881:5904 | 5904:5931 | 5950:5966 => -1.9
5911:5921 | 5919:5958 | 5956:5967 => -1.6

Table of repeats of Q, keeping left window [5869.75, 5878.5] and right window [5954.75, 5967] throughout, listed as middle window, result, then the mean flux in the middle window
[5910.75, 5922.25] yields 0.07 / 3.65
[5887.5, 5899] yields 0.31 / 2.93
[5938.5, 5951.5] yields 0.02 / 3.84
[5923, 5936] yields -0.01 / 3.94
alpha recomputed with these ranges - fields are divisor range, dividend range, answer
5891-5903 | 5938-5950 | 1.19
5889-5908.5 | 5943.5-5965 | 1.19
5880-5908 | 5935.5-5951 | 1.20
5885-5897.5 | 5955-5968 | 1.35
